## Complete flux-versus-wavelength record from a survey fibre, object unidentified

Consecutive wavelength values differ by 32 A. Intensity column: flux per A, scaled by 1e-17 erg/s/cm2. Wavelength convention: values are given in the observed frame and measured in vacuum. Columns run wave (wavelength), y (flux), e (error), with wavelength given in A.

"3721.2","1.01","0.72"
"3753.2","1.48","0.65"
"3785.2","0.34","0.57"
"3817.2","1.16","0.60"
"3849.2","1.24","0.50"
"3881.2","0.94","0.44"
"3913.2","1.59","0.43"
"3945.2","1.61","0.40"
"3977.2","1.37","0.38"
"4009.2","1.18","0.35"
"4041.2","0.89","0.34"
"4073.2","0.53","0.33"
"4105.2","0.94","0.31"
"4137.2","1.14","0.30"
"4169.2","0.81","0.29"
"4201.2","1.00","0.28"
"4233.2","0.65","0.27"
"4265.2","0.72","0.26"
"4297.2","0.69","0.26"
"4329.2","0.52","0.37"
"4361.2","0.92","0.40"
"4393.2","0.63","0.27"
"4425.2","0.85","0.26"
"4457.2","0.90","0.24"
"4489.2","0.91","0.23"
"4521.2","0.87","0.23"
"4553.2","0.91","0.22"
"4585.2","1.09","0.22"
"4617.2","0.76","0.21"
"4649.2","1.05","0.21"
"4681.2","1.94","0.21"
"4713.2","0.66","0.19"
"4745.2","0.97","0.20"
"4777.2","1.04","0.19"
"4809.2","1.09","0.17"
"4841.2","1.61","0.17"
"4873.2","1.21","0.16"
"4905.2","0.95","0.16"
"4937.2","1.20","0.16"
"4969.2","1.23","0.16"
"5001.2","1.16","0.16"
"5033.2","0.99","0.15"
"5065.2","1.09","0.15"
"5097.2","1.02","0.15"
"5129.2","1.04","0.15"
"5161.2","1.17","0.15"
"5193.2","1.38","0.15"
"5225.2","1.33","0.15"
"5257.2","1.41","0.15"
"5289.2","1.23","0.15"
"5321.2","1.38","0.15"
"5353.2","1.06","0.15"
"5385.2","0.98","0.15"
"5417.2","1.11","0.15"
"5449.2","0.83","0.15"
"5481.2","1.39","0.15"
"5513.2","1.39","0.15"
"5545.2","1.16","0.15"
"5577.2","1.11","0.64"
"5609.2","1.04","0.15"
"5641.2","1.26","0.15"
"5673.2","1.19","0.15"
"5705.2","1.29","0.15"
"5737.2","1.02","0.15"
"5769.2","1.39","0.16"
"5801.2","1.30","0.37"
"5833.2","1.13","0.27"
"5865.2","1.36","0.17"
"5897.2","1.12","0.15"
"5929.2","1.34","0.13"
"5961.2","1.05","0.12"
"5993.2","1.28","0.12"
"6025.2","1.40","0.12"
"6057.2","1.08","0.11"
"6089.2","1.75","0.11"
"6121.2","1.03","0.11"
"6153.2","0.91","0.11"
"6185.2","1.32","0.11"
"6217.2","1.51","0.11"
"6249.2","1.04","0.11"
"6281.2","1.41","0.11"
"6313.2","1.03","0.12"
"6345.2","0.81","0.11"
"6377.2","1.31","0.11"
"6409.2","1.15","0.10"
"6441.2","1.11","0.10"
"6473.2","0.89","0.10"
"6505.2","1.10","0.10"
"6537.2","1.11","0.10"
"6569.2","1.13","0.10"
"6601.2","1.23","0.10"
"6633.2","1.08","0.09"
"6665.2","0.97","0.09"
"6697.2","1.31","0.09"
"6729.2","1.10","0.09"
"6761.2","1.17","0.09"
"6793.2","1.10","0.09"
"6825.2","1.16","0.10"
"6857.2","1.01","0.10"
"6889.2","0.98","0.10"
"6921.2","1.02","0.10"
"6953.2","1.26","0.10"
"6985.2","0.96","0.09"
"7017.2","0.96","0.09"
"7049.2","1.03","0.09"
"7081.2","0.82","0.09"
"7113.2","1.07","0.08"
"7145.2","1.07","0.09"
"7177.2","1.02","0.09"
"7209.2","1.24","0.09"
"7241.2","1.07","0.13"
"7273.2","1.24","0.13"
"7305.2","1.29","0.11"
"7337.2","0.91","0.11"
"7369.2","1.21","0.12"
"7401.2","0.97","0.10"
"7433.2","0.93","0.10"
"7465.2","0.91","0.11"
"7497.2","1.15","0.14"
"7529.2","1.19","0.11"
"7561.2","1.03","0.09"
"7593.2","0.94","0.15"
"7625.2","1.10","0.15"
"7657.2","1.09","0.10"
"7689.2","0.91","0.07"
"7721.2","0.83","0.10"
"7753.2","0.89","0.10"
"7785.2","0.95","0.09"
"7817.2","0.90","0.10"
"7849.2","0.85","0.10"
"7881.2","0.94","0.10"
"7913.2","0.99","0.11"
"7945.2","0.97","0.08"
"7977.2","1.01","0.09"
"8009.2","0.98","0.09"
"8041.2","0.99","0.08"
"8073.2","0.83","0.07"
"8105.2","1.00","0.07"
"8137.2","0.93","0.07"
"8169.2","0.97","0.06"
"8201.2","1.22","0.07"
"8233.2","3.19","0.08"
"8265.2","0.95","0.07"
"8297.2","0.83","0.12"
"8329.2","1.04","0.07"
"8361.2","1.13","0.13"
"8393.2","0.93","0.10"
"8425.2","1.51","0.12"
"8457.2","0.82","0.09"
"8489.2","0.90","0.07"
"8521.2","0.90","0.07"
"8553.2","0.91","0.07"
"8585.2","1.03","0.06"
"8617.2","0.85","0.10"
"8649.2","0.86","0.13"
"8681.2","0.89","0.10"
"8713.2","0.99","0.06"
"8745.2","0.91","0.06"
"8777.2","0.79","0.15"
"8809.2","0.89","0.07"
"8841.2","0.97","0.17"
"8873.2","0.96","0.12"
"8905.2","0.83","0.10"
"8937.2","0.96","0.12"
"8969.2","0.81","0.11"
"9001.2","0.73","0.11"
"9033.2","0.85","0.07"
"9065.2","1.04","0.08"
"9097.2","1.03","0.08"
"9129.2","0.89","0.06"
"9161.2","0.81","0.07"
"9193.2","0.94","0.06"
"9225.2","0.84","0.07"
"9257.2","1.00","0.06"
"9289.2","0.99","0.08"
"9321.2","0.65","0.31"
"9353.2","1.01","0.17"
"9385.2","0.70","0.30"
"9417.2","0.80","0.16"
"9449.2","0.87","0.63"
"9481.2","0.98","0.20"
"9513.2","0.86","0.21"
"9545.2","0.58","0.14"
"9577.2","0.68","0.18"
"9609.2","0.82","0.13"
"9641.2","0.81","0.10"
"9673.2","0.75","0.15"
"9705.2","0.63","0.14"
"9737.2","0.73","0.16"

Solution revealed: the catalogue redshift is 0.25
